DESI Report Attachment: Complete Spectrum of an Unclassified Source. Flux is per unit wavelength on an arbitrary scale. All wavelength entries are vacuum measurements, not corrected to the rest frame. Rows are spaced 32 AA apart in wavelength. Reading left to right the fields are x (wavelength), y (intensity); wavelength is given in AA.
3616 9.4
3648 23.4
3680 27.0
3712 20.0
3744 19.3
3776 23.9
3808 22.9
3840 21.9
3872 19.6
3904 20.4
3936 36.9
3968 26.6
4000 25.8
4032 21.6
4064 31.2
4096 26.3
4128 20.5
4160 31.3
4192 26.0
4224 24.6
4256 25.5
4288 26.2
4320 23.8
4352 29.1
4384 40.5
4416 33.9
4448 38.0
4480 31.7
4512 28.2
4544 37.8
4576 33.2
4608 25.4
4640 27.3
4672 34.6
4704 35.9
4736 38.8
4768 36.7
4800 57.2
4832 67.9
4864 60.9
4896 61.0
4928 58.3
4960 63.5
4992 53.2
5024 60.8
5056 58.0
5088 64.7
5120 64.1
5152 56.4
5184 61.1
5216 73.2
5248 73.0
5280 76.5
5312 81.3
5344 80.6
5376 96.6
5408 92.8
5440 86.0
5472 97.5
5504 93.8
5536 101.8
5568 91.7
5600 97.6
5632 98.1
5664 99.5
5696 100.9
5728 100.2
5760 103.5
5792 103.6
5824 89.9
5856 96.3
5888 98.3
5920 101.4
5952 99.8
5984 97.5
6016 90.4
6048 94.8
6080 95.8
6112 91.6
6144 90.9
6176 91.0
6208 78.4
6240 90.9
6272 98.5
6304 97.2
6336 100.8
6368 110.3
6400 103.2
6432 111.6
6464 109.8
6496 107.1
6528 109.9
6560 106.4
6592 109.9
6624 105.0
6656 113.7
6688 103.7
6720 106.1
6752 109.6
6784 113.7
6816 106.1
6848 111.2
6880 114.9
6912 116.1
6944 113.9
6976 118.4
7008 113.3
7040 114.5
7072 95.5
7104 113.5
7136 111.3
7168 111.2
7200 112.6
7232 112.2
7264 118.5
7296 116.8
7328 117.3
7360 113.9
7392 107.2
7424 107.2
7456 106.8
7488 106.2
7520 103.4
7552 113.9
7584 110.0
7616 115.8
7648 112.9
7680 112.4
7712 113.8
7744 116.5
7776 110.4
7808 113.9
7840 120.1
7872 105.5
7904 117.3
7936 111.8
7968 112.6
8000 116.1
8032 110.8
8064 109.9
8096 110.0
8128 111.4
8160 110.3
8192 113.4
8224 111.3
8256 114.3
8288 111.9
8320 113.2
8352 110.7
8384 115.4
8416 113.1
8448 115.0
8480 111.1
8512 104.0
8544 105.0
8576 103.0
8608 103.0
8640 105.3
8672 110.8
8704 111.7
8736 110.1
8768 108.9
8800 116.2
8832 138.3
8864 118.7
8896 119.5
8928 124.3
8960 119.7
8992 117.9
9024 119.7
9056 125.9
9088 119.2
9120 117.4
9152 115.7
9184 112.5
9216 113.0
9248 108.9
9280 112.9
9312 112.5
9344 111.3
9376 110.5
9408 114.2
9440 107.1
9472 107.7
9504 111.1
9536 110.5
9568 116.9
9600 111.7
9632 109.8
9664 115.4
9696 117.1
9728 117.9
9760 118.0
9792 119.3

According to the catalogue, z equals 0.20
